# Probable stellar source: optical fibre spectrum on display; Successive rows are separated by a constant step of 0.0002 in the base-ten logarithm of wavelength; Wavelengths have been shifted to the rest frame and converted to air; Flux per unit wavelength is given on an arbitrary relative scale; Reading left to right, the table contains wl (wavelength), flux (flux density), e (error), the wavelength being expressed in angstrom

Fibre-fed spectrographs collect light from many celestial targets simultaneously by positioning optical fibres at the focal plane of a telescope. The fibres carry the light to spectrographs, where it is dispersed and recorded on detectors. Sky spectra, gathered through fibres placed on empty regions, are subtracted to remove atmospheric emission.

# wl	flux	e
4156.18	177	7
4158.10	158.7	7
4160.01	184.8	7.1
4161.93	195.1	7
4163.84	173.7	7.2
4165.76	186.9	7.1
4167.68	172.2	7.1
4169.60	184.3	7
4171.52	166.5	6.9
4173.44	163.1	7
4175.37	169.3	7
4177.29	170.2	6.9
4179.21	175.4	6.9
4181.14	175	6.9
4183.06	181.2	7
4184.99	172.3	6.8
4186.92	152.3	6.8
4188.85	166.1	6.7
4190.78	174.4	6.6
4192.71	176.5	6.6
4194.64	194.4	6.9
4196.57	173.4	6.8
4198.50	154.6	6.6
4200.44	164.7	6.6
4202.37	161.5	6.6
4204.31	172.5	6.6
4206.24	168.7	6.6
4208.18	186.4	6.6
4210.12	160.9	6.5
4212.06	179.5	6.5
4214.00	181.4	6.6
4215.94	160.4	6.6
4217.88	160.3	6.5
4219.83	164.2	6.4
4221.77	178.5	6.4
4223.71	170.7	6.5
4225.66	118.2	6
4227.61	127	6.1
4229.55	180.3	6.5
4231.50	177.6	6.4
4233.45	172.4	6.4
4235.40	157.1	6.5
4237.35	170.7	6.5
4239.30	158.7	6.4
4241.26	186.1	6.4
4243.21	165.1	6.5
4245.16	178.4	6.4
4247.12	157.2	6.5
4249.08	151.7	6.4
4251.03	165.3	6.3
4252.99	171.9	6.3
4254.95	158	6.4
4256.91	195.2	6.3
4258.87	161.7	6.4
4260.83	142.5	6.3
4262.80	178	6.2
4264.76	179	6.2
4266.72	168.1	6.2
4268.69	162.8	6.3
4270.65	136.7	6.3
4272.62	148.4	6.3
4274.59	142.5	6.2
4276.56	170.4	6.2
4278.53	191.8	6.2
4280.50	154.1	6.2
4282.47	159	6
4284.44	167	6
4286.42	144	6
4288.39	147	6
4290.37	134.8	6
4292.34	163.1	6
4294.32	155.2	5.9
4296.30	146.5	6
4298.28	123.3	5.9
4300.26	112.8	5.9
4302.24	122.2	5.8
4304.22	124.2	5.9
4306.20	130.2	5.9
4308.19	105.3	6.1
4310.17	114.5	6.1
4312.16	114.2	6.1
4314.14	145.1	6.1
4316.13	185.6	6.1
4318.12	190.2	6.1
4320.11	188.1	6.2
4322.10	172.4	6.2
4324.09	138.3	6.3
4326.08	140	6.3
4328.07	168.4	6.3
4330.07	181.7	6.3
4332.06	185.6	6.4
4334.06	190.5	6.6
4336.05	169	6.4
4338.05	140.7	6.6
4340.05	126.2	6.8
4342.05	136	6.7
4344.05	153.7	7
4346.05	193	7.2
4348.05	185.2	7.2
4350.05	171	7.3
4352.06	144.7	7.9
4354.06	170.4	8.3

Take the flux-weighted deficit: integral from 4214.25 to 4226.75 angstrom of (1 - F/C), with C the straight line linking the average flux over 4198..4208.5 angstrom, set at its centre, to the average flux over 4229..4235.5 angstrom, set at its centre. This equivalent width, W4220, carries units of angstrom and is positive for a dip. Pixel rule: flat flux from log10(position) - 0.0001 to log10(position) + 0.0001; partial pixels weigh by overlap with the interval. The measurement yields 0.8 angstrom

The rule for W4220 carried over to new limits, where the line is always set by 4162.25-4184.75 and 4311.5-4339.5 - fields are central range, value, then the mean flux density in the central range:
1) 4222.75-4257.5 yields 1.29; 164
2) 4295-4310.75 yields 4.09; 123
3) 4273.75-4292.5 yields 1.18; 157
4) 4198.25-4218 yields 0.40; 169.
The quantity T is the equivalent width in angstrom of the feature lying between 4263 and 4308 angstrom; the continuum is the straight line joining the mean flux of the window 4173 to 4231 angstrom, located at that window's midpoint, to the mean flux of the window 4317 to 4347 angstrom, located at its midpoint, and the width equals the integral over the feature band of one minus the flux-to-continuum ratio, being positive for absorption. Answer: 4.64 angstrom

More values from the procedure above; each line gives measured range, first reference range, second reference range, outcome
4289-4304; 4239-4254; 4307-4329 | 1.9 angstrom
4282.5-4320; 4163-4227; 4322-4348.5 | 5.0 angstrom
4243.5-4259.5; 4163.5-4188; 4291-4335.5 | -0.7 angstrom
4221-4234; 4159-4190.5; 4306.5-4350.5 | 0.7 angstrom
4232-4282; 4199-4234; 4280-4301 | -3.2 angstrom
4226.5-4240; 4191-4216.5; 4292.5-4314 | -0.4 angstrom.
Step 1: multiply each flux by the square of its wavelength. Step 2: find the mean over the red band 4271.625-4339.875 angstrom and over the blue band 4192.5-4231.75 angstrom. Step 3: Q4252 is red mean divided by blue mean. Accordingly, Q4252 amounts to 1.0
